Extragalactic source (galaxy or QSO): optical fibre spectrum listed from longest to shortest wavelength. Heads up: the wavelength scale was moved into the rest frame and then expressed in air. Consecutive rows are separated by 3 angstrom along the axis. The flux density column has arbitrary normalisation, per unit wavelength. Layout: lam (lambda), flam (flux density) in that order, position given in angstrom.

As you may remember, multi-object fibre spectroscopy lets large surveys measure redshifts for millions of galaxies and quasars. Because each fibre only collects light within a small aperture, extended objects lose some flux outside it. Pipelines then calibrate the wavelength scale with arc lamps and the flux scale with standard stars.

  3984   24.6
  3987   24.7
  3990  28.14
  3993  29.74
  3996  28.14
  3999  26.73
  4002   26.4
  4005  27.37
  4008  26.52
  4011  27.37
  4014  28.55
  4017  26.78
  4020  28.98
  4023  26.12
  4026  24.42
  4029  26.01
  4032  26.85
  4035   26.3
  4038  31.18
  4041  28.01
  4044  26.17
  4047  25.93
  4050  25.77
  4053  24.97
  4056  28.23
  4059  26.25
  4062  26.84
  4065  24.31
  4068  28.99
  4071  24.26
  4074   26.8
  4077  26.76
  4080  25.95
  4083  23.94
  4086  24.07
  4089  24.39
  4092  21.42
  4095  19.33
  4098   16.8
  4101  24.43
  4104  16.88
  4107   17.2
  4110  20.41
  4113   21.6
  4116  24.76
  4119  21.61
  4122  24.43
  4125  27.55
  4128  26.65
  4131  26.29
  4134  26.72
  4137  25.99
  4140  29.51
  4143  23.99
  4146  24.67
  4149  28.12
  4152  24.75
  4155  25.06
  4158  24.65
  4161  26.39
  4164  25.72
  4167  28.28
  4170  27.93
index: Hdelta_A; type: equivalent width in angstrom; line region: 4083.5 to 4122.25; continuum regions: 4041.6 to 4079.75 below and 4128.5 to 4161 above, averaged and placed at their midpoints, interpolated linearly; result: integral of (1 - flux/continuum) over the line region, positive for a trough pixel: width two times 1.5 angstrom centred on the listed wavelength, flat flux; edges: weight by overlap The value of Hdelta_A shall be 7.2 angstrom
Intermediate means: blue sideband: 26.3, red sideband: 26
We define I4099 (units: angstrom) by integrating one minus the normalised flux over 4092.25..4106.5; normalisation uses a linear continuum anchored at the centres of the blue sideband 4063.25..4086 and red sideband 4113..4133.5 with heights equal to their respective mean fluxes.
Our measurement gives 3.36 angstrom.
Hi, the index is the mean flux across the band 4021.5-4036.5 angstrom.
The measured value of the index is 25.9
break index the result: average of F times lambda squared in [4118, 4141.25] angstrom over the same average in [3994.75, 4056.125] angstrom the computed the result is 1.02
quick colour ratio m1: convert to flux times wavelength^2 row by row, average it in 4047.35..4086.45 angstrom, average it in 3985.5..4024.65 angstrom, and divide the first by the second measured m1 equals 1.0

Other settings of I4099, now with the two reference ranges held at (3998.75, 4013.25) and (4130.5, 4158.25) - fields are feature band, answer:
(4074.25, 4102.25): 3.44 angstrom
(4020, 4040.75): -0.18 angstrom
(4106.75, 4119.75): 2.36 angstrom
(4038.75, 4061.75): 0.02 angstrom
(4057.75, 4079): 0.19 angstrom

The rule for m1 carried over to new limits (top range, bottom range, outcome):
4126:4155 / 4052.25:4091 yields 1.05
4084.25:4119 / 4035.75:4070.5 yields 0.80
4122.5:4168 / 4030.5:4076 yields 1.03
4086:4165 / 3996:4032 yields 0.94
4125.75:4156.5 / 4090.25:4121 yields 1.30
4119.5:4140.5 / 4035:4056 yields 1.02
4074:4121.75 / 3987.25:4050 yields 0.85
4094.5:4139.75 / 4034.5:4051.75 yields 0.88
